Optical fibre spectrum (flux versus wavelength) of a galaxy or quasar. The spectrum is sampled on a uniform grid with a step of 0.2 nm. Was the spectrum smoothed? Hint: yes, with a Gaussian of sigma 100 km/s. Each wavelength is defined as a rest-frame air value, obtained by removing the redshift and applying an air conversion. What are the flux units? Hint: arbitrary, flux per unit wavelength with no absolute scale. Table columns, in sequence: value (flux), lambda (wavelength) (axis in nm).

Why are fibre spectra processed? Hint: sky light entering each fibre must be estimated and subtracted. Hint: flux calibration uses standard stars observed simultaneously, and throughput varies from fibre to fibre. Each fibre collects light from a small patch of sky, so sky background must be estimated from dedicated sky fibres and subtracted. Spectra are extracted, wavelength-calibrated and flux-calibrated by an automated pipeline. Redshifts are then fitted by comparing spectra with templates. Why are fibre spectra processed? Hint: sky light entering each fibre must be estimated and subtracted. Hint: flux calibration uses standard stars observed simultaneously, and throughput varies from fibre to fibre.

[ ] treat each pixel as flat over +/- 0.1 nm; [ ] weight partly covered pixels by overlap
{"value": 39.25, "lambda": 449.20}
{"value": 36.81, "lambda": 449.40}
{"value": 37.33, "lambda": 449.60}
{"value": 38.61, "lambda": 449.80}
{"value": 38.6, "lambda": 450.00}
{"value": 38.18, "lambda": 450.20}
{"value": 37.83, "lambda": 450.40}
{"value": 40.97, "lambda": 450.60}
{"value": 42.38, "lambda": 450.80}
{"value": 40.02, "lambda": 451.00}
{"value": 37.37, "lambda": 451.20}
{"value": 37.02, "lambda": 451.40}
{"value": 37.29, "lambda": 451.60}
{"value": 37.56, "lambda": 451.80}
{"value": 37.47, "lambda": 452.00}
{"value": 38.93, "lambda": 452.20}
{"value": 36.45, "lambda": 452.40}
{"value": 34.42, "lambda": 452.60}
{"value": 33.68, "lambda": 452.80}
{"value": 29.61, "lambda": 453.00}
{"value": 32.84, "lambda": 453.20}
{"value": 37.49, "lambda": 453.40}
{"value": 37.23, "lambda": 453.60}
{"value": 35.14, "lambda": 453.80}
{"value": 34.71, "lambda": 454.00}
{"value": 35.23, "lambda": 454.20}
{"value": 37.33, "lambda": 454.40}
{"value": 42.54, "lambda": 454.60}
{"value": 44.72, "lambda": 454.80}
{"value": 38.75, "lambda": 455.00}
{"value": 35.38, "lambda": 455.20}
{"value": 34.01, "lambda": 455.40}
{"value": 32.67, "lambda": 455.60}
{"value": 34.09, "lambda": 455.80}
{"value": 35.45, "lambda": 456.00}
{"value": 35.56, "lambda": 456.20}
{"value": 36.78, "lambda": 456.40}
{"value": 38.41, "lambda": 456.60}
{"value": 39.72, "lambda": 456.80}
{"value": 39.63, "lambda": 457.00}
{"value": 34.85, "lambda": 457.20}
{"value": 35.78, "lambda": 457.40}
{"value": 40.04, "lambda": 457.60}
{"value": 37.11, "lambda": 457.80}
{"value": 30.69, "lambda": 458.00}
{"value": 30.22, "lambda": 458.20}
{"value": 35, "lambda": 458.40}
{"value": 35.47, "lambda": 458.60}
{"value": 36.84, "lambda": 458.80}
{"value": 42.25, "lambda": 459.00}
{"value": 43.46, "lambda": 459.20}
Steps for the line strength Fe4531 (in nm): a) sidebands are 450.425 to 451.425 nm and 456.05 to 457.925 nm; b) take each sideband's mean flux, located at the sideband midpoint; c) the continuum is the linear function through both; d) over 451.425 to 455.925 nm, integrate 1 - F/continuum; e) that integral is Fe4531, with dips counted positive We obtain 0.27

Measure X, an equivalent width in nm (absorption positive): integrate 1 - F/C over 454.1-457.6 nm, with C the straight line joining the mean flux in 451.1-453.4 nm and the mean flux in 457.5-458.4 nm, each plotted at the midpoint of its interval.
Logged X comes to -0.218 nm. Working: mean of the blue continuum 35.8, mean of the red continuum 34.6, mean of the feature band 37.2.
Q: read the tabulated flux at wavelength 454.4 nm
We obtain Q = 37.33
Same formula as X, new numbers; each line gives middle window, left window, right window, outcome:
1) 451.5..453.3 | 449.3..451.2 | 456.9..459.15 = 0.13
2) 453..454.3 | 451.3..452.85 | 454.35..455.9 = 0.07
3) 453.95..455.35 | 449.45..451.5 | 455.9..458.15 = -0.04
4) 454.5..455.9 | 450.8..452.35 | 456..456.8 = 0.00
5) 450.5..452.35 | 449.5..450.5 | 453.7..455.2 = -0.03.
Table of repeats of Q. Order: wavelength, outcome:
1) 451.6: 37.29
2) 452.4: 36.45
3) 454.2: 35.23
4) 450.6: 40.97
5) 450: 38.6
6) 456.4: 36.78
